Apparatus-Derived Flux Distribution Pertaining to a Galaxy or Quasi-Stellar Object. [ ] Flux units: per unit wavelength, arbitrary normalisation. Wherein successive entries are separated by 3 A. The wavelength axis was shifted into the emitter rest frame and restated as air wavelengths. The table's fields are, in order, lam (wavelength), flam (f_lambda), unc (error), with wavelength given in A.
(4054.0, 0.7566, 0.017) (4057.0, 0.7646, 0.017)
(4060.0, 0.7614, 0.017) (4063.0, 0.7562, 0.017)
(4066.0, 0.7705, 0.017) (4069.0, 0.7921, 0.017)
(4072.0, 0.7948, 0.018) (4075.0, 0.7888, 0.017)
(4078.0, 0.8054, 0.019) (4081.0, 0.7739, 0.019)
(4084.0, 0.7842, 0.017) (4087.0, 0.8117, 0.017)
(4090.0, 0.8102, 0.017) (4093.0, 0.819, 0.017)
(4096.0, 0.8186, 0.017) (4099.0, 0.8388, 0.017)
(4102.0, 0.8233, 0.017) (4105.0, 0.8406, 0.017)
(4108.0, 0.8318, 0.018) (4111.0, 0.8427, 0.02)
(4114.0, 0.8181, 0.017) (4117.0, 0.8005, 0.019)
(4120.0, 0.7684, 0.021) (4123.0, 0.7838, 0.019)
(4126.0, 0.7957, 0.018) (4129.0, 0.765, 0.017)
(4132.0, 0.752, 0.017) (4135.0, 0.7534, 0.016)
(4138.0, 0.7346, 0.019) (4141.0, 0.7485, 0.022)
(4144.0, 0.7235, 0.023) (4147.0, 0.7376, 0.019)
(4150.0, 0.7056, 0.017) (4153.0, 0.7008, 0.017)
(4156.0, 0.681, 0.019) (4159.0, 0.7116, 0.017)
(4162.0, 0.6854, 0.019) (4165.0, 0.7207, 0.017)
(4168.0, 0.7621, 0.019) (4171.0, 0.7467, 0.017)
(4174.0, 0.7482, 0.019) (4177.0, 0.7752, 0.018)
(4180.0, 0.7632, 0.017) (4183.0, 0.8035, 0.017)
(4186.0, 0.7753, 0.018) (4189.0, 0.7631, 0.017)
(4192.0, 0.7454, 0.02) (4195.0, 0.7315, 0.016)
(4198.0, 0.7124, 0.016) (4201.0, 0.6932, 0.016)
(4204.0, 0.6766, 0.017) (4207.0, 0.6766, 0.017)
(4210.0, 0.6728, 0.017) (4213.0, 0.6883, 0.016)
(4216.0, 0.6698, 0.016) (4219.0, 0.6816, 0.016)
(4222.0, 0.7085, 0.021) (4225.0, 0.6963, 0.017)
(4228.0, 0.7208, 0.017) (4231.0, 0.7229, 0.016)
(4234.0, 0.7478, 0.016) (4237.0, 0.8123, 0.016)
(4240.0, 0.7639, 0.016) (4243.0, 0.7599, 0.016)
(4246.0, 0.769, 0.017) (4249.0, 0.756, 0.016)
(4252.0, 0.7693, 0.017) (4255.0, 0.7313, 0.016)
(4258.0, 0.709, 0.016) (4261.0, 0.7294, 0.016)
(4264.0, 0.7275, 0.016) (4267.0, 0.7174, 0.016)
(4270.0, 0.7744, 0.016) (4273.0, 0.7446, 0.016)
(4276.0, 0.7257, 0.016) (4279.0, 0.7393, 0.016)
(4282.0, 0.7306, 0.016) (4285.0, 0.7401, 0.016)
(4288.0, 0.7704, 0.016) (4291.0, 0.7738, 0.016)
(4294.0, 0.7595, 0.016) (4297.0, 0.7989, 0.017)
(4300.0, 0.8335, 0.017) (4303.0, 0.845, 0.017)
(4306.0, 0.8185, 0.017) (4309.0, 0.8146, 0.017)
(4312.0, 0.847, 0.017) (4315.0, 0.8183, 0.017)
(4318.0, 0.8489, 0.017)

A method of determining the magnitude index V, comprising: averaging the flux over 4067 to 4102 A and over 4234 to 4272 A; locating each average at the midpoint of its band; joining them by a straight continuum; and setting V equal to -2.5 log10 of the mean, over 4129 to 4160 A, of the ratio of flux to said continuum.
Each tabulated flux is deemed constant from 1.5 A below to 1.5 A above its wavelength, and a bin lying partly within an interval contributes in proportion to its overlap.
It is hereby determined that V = 0.08 mag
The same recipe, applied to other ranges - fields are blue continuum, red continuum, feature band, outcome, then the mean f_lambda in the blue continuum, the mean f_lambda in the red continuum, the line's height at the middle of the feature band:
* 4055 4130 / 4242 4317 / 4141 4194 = 0.068 mag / 0.798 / 0.769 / 0.786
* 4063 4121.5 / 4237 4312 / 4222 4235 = 0.081 mag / 0.806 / 0.765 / 0.775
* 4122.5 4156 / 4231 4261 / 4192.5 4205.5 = 0.063 mag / 0.741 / 0.754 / 0.749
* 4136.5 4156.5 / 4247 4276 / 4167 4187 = -0.061 mag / 0.721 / 0.74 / 0.726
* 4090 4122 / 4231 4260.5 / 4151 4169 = 0.124 mag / 0.819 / 0.755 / 0.794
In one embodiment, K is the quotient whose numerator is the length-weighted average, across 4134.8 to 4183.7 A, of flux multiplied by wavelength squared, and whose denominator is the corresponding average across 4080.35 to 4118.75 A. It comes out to 0.9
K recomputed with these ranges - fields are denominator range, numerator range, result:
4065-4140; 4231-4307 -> 1.03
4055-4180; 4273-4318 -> 1.11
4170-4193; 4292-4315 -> 1.13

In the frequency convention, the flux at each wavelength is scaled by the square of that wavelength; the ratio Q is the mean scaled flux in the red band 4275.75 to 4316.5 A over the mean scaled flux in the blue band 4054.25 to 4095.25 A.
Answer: 1.11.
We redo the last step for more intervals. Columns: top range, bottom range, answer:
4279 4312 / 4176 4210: 1.13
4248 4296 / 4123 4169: 1.08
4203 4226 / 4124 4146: 0.94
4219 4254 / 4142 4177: 1.07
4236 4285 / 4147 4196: 1.05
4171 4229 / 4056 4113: 0.95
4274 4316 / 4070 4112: 1.07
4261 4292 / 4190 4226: 1.10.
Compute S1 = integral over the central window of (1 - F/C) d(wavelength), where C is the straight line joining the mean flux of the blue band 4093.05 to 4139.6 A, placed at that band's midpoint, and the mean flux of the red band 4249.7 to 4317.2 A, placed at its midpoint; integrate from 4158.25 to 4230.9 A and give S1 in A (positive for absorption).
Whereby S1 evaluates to 5.8 A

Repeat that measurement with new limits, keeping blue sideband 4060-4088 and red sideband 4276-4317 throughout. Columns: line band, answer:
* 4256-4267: 0.9 A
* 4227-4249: 0.9 A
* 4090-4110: -1.1 A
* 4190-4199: 0.6 A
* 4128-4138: 0.4 A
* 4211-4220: 1.2 A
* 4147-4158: 1.2 A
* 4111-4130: -0.2 A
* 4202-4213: 1.5 A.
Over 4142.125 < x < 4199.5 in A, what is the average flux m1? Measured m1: 0.737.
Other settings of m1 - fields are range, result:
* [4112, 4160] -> 0.75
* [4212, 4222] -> 0.684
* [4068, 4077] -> 0.793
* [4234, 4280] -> 0.749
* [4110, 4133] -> 0.79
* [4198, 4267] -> 0.722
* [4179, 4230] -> 0.716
